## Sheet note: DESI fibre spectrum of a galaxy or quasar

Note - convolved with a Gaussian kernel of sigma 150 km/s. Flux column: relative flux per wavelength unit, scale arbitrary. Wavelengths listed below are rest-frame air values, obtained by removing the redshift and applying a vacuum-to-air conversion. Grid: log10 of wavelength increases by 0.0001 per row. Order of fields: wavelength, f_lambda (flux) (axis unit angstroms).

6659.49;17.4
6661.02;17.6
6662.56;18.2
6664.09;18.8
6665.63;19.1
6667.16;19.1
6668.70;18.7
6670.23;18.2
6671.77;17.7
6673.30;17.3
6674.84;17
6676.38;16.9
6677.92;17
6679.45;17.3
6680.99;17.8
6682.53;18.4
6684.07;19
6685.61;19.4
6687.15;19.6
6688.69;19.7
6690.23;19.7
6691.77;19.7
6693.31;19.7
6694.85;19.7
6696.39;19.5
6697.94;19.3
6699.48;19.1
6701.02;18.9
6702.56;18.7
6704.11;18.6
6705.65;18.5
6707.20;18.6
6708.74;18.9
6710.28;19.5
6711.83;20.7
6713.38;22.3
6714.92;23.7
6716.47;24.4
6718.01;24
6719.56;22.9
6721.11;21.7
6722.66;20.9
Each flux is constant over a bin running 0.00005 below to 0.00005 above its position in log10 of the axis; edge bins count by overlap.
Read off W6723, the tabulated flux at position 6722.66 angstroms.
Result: 20.9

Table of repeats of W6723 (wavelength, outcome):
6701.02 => 18.9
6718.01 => 24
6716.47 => 24.4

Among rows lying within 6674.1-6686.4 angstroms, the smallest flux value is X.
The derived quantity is 16.9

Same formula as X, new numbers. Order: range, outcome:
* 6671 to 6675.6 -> 17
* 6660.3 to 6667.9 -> 17.6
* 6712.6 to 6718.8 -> 22.3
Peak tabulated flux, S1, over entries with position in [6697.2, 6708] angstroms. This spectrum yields 19.3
